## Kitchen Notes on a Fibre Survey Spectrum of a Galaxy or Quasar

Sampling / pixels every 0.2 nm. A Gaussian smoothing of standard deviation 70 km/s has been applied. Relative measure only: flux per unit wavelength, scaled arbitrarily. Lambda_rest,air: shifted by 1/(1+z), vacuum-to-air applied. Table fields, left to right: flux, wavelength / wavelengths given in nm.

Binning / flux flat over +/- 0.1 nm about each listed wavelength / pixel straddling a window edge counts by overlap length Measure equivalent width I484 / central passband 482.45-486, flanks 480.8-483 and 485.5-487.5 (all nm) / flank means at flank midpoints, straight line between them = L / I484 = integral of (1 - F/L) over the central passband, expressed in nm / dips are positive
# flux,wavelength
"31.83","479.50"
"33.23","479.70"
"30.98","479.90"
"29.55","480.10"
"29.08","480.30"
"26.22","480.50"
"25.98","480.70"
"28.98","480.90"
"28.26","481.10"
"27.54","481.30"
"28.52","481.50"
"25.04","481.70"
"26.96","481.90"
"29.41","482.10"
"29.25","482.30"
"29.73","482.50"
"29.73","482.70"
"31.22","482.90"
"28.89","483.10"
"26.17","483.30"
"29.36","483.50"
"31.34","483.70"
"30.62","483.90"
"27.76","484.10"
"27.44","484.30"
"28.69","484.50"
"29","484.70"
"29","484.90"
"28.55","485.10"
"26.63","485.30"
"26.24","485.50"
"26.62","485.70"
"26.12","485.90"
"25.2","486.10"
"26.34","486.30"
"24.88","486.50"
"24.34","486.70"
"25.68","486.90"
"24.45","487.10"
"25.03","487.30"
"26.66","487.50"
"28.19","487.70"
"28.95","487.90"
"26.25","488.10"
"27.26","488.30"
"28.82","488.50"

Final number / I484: -0.19 nm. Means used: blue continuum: 28.6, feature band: 28.5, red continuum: 25.5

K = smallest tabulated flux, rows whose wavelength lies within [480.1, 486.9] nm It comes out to 24.34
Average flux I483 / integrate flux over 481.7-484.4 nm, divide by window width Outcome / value 28.9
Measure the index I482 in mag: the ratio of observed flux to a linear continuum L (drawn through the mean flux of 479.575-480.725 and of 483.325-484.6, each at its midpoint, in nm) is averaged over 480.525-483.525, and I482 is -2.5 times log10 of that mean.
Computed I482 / 0.037 mag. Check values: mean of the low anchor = 29.4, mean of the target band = 28.3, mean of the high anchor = 29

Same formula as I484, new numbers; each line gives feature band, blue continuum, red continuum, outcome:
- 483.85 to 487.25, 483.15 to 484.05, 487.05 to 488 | 0.15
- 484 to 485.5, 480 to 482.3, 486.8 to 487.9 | -0.06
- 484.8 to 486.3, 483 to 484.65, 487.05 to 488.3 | 0.05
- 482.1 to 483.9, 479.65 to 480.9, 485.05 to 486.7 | -0.13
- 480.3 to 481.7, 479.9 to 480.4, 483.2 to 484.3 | 0.09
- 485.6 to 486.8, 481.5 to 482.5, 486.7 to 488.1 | 0.05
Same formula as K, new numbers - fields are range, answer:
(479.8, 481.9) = 25.04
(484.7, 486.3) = 25.2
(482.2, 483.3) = 26.17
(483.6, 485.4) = 26.63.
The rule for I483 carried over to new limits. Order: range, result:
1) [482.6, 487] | 27.7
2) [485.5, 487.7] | 25.7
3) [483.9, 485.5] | 28.2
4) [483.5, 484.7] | 29.2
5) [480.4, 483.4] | 28.1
